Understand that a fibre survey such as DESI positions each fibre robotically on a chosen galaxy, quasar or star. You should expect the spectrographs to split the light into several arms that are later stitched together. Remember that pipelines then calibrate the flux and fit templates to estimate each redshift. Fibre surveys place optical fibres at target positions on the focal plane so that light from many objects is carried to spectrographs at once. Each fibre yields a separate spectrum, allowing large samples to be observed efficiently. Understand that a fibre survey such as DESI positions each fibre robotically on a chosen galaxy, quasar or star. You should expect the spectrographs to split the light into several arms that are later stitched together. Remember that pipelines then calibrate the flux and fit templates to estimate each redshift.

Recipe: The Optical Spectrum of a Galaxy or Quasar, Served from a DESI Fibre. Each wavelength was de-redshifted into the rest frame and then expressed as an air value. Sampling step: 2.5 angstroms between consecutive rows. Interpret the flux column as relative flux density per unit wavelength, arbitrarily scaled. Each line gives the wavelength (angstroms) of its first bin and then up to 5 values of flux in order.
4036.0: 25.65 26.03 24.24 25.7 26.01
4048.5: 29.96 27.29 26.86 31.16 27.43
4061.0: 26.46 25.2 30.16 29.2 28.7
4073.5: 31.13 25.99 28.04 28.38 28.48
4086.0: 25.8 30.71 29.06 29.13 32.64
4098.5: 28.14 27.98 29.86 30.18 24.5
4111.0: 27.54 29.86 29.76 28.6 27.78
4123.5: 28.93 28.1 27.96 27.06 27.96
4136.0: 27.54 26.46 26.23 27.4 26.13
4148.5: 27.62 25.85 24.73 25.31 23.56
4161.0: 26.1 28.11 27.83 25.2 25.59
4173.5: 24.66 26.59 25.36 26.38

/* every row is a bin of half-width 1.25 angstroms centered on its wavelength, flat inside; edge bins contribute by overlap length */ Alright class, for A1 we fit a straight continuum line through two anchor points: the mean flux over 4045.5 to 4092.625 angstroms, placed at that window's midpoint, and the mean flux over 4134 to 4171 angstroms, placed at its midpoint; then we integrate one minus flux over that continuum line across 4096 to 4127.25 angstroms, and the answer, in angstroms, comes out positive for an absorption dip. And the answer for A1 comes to -1.54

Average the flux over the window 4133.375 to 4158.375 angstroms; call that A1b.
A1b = 26.3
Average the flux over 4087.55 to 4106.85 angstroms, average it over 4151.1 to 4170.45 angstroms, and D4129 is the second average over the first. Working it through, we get 0.9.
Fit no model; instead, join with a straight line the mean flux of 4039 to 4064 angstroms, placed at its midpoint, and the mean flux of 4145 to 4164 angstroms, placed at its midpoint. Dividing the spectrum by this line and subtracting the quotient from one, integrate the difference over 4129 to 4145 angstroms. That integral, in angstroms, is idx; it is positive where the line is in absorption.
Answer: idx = -0.67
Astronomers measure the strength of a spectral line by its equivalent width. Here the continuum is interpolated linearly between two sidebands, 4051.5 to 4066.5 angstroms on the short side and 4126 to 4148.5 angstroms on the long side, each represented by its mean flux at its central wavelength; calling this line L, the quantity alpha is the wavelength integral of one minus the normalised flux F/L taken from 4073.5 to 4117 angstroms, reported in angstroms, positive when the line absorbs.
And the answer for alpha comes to -1.9 angstroms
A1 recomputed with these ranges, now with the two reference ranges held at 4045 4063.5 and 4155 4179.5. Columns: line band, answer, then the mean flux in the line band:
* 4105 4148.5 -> -2.0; 27.7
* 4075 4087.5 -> -0.1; 27.4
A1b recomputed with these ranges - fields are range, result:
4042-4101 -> 28.3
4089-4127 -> 28.8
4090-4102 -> 29.4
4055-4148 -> 28.2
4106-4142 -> 27.8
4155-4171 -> 26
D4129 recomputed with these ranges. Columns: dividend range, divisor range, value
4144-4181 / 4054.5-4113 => 0.91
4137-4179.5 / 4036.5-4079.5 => 0.94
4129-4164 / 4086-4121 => 0.91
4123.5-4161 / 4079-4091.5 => 0.94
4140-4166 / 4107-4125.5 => 0.93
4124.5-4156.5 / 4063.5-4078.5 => 0.94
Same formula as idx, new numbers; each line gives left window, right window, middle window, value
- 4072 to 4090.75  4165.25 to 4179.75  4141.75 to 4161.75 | 0.42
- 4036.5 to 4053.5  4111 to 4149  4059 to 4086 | -1.10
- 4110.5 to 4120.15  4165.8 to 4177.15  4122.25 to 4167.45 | 0.82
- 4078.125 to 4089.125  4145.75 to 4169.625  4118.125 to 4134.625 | -0.66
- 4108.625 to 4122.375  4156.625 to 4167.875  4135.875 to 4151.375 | 0.21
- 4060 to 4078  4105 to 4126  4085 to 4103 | -0.57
